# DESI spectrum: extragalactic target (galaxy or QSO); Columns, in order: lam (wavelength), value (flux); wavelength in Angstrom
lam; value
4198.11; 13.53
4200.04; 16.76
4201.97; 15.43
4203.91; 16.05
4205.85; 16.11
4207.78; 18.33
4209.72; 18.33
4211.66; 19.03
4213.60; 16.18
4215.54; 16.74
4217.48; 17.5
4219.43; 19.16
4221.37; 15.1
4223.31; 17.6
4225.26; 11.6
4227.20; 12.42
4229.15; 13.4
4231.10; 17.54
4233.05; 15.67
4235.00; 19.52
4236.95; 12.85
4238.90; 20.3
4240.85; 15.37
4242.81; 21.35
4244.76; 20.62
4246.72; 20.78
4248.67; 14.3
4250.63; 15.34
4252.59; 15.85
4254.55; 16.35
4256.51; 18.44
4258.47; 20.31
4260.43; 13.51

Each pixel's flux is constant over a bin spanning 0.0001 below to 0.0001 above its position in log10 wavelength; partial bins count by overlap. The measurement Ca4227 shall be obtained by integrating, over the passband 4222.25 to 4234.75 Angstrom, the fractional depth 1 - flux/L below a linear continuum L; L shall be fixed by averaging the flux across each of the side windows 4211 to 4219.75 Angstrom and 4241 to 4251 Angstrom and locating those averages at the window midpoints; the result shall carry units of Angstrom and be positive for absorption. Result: 2.0 Angstrom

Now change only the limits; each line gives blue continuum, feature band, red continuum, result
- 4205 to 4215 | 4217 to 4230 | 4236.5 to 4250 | 1.9 Angstrom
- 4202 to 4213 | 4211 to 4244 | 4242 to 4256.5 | 1.9 Angstrom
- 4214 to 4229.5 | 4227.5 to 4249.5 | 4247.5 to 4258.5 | -1.7 Angstrom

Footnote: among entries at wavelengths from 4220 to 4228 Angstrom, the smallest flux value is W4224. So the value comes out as 11.6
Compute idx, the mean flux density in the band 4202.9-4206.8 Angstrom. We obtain 16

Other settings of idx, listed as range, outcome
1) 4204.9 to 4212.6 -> 18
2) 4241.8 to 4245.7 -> 20.9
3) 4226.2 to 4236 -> 15.7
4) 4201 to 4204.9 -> 15.7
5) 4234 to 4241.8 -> 17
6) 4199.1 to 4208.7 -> 16.5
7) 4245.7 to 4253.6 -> 16.6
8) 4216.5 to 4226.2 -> 16.2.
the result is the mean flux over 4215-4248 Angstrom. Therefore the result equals 16.9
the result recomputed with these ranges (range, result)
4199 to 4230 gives 16.2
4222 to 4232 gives 14.5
